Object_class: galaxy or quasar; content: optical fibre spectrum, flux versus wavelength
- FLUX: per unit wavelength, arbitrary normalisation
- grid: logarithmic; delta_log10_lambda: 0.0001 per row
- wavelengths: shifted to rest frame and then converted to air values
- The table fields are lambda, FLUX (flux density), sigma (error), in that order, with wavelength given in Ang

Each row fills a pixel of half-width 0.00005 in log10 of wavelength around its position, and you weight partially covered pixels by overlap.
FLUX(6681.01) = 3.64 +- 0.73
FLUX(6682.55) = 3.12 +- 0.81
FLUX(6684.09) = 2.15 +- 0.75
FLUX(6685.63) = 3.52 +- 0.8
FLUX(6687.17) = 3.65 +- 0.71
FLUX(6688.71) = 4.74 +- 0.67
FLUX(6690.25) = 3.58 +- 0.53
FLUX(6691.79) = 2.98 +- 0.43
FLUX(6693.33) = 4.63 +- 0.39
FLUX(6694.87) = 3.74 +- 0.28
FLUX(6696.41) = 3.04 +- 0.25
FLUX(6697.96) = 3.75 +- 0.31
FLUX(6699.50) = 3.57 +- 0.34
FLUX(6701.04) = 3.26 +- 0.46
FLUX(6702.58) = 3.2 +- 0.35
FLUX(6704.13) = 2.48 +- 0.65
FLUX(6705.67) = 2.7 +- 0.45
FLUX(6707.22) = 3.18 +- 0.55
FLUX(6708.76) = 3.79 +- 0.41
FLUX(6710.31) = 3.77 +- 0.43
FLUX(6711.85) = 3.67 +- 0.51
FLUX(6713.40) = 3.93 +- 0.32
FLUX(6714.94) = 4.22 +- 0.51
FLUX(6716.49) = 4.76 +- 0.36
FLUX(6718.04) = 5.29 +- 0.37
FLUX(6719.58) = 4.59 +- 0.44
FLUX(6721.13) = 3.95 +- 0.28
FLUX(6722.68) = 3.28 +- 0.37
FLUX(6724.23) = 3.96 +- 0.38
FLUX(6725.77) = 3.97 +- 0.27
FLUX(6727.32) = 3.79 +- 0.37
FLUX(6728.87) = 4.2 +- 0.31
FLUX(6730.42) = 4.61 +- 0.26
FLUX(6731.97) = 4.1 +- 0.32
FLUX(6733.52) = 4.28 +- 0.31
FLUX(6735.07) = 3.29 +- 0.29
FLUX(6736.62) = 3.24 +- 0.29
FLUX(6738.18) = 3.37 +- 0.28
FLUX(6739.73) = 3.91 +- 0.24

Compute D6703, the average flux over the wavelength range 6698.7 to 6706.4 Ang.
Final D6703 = 3.05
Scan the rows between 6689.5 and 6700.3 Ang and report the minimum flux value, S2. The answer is 2.98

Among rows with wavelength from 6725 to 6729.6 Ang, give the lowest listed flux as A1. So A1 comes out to 3.79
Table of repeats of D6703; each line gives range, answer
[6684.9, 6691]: 3.88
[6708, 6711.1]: 3.78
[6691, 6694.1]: 3.81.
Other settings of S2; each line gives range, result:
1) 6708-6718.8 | 3.67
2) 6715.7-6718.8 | 4.76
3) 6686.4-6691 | 3.58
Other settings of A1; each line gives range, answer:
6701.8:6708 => 2.48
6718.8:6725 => 3.28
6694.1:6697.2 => 3.04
